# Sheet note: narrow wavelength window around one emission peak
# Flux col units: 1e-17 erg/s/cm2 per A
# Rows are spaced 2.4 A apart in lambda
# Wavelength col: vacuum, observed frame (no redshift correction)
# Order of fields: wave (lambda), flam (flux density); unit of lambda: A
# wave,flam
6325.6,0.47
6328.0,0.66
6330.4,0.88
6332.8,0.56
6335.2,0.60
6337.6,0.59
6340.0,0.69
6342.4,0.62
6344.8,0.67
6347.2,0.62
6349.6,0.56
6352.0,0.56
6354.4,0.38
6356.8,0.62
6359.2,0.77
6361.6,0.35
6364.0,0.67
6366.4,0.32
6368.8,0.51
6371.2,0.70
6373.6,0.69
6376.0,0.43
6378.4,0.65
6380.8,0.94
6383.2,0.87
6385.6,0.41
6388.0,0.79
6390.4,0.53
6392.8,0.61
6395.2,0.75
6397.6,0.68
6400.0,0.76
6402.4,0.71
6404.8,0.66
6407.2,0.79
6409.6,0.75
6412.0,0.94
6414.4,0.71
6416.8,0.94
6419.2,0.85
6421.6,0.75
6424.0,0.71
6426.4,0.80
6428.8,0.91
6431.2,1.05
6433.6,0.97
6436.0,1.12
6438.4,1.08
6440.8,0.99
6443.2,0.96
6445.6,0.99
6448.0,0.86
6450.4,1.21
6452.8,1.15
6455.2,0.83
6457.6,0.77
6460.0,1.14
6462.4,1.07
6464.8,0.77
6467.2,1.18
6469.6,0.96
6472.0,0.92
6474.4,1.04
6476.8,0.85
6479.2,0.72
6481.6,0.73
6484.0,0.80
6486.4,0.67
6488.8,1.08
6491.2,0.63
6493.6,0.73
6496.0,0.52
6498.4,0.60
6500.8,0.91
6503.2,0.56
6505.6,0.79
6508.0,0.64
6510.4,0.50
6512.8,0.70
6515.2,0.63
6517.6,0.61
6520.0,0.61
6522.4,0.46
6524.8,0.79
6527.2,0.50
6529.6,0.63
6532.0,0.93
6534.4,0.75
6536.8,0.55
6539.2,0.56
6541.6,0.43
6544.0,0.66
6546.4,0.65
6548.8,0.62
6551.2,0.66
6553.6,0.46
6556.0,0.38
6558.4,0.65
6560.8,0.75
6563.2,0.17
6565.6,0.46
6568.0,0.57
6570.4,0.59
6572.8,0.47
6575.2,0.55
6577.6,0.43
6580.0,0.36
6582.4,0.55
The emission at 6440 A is Mg II 2798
